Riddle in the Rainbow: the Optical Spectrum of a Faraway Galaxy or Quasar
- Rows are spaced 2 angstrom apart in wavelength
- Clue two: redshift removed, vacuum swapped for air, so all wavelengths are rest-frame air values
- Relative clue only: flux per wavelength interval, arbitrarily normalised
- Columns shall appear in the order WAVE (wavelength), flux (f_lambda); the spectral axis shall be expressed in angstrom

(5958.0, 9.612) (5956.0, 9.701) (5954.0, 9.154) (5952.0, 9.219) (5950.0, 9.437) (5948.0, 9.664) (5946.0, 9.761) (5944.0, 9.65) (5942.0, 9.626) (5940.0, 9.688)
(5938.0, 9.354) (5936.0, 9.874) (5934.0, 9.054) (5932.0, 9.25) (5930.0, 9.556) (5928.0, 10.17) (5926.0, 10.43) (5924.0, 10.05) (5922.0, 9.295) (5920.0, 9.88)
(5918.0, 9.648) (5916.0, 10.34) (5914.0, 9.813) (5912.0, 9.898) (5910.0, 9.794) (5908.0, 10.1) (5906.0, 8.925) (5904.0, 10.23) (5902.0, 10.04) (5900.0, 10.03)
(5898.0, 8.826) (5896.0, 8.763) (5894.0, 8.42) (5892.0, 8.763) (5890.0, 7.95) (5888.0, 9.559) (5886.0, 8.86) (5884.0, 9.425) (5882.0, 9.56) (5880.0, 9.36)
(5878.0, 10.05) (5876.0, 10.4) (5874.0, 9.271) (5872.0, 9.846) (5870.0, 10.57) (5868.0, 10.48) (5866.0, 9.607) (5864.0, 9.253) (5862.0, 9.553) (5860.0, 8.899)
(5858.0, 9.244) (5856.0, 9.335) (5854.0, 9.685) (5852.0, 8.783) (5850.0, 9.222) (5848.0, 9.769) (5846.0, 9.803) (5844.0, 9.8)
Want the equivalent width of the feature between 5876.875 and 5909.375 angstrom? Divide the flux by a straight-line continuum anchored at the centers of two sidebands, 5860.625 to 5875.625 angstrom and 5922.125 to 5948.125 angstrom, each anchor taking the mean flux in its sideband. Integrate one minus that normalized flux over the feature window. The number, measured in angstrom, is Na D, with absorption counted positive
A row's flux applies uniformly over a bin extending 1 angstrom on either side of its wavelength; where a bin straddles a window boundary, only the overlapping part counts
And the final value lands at 1.5 angstrom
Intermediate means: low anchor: 9.8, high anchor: 9.69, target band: 9.31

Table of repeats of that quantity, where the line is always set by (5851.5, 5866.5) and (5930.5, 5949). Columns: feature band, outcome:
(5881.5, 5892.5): 0.4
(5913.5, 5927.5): -0.7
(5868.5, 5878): -0.7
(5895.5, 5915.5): -0.5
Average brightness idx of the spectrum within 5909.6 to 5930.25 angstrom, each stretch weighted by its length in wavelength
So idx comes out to 9.91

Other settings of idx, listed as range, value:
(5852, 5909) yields 9.45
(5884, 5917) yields 9.4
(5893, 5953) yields 9.63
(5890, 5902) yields 8.97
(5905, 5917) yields 9.81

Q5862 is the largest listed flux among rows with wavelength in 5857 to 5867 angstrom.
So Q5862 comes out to 9.607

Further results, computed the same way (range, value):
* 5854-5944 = 10.57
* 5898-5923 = 10.34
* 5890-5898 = 8.826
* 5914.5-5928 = 10.43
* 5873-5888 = 10.4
